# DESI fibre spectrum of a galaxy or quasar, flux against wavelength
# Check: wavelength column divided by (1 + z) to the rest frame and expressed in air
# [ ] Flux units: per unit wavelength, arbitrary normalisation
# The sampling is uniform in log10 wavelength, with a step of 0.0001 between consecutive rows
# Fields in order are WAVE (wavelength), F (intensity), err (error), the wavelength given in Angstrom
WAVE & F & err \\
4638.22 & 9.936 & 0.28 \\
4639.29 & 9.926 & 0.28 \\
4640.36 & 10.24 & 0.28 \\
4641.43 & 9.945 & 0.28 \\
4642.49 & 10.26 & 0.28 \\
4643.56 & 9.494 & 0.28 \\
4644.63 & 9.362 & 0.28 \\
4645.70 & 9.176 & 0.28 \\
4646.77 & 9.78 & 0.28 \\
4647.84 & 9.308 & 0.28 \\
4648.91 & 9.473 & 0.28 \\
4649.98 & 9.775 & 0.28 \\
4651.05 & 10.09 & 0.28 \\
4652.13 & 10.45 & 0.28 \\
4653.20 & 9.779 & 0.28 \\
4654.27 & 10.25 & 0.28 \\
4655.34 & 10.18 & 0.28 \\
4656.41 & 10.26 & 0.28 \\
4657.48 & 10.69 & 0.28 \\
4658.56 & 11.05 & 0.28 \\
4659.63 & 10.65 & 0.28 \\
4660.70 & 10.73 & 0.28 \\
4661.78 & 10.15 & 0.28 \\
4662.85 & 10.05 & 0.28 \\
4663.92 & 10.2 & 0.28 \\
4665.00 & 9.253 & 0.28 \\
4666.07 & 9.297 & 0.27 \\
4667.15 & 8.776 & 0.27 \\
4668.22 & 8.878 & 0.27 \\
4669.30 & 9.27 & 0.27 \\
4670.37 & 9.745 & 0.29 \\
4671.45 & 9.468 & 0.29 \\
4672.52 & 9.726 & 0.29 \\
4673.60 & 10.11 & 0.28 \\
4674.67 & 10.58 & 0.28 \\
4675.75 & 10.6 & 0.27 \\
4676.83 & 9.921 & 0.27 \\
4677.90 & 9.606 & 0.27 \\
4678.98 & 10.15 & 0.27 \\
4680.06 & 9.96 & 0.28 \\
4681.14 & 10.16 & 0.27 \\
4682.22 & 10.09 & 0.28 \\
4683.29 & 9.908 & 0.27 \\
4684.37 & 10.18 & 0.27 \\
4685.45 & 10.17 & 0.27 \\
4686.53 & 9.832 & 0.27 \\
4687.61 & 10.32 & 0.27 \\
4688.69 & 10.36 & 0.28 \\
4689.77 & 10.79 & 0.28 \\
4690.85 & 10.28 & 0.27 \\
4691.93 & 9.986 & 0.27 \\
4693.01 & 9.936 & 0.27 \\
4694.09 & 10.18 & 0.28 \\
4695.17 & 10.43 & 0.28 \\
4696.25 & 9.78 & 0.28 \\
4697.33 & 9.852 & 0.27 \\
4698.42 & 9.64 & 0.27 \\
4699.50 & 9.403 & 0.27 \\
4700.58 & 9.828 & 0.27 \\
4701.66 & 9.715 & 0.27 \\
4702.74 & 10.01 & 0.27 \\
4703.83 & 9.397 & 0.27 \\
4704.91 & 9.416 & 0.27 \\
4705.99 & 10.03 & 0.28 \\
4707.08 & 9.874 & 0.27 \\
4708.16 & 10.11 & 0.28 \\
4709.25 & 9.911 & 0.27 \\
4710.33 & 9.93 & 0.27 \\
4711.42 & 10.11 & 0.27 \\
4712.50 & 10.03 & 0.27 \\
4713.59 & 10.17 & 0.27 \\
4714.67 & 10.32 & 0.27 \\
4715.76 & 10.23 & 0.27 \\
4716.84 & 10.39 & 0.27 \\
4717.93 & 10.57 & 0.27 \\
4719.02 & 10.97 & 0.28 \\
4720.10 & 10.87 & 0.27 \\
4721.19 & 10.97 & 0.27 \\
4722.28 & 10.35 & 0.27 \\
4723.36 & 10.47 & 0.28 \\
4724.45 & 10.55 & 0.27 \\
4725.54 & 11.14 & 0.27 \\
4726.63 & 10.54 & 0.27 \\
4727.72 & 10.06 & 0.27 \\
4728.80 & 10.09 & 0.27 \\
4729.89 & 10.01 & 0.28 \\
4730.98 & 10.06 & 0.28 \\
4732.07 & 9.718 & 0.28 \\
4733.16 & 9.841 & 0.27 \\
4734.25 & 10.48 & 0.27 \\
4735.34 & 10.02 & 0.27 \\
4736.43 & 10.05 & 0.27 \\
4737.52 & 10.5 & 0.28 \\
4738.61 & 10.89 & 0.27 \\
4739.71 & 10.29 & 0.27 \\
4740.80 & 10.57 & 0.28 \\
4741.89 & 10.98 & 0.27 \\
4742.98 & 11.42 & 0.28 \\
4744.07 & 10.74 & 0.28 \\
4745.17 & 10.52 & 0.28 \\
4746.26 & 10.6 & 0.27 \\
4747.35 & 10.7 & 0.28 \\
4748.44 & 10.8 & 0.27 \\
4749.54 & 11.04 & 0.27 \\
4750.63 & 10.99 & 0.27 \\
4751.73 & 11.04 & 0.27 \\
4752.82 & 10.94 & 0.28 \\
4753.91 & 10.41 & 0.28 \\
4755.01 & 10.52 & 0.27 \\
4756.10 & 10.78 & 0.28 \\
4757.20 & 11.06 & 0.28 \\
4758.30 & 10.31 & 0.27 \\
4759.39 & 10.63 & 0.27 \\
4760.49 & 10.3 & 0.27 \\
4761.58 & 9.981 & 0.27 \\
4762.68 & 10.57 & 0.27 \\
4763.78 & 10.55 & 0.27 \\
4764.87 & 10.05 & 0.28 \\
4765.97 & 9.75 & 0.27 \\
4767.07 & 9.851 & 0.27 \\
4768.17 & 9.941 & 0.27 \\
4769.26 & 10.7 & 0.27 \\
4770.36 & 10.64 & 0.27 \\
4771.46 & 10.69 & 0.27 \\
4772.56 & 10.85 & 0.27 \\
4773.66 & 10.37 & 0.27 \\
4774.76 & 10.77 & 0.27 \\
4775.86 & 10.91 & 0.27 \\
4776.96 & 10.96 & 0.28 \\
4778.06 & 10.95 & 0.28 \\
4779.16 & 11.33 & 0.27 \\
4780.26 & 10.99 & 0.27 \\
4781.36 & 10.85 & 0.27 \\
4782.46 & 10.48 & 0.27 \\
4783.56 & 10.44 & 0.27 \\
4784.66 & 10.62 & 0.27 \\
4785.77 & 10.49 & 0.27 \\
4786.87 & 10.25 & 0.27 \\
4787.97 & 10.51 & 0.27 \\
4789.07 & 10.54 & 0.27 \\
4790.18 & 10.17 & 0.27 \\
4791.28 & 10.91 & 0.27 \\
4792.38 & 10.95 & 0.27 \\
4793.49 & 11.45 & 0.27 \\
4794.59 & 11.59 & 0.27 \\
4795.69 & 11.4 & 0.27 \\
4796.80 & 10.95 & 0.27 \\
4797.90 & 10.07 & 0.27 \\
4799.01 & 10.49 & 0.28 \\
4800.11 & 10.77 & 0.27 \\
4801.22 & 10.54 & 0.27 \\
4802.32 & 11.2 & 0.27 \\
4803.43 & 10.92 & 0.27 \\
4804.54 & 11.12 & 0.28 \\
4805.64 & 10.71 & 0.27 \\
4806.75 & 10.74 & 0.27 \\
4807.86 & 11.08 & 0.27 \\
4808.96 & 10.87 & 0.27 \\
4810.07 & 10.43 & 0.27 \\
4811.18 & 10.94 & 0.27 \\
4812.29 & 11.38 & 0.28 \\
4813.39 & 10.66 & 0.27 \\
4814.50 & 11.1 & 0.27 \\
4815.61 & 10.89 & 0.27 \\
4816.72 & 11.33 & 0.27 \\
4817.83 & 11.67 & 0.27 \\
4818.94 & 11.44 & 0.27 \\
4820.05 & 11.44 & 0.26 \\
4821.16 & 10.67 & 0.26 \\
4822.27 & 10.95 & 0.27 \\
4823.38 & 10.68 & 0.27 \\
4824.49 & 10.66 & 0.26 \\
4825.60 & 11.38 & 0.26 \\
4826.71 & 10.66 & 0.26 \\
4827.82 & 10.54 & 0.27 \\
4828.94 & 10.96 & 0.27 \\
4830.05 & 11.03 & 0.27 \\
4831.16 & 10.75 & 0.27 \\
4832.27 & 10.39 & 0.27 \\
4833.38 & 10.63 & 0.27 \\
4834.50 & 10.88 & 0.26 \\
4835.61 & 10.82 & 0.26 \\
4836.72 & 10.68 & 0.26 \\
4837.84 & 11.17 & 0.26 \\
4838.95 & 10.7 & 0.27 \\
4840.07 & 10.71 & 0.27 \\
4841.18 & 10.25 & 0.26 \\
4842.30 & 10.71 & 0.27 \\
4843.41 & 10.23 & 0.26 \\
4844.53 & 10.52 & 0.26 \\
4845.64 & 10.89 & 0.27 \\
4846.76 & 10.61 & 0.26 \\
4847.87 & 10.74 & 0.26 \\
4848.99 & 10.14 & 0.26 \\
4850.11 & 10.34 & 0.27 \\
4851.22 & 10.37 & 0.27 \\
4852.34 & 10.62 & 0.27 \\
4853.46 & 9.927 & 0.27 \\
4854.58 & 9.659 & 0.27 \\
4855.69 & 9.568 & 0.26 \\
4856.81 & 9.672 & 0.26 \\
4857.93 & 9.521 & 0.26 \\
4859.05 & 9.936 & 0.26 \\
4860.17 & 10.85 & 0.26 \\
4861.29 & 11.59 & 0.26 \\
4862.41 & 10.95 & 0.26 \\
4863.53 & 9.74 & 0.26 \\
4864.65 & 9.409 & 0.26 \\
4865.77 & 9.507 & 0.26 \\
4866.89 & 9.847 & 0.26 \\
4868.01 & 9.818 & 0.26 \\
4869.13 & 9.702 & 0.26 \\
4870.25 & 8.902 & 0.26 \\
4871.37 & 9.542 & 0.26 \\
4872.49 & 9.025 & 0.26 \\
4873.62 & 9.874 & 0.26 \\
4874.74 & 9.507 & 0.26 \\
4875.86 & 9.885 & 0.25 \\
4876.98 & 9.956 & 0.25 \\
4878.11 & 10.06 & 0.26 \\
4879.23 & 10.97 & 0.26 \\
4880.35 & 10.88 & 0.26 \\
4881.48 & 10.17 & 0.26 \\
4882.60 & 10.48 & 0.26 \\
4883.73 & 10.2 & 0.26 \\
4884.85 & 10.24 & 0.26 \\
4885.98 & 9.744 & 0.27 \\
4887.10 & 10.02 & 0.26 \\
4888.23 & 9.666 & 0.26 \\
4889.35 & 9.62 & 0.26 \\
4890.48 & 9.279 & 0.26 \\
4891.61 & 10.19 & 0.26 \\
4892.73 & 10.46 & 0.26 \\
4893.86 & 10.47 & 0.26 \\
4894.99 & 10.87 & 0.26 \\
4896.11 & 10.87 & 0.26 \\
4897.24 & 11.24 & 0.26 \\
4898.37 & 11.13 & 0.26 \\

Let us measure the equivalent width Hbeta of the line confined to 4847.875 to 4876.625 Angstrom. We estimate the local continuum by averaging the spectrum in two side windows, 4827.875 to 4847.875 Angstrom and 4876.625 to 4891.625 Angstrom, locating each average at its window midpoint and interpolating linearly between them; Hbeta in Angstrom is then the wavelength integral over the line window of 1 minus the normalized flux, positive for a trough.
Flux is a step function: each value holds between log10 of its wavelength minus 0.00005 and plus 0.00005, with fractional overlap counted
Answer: 1.3 Angstrom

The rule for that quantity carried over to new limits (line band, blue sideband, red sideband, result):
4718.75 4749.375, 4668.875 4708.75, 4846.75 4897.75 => -1.6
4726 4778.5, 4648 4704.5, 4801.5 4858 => -0.8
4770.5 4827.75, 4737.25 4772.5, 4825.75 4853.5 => -1.4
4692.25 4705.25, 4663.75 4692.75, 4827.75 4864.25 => 0.2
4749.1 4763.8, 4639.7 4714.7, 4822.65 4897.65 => -0.8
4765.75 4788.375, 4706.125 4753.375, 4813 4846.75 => 0.1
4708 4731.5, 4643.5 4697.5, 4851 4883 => -0.9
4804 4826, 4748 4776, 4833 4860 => -1.2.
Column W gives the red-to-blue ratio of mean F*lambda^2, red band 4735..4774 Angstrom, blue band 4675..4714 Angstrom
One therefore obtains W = 1.08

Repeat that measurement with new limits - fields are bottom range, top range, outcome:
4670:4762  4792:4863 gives 1.09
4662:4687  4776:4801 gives 1.15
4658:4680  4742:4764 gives 1.12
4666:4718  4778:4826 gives 1.15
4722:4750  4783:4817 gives 1.06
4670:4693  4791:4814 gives 1.14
